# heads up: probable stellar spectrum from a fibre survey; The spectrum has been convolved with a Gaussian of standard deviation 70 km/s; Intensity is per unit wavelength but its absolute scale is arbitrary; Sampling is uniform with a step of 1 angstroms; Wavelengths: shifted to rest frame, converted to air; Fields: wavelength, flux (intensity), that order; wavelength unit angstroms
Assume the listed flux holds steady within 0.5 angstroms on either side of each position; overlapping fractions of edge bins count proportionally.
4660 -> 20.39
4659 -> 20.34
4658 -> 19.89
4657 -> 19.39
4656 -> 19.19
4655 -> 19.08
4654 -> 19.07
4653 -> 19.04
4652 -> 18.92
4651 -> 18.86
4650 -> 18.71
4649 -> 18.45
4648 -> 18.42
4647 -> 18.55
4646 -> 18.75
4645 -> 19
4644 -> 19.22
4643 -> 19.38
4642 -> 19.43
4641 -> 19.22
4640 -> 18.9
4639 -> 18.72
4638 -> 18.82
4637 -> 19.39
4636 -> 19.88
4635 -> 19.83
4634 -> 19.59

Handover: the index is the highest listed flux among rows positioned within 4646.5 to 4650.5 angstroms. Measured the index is 18.71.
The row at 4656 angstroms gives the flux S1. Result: 19.19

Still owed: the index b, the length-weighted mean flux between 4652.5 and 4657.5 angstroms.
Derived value 19.2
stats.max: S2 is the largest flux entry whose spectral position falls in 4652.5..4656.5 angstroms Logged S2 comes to 19.19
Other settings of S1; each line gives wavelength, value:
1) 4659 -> 20.34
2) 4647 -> 18.55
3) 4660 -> 20.39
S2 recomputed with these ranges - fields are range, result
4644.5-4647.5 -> 19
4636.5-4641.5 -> 19.39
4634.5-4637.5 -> 19.88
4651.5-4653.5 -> 19.04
